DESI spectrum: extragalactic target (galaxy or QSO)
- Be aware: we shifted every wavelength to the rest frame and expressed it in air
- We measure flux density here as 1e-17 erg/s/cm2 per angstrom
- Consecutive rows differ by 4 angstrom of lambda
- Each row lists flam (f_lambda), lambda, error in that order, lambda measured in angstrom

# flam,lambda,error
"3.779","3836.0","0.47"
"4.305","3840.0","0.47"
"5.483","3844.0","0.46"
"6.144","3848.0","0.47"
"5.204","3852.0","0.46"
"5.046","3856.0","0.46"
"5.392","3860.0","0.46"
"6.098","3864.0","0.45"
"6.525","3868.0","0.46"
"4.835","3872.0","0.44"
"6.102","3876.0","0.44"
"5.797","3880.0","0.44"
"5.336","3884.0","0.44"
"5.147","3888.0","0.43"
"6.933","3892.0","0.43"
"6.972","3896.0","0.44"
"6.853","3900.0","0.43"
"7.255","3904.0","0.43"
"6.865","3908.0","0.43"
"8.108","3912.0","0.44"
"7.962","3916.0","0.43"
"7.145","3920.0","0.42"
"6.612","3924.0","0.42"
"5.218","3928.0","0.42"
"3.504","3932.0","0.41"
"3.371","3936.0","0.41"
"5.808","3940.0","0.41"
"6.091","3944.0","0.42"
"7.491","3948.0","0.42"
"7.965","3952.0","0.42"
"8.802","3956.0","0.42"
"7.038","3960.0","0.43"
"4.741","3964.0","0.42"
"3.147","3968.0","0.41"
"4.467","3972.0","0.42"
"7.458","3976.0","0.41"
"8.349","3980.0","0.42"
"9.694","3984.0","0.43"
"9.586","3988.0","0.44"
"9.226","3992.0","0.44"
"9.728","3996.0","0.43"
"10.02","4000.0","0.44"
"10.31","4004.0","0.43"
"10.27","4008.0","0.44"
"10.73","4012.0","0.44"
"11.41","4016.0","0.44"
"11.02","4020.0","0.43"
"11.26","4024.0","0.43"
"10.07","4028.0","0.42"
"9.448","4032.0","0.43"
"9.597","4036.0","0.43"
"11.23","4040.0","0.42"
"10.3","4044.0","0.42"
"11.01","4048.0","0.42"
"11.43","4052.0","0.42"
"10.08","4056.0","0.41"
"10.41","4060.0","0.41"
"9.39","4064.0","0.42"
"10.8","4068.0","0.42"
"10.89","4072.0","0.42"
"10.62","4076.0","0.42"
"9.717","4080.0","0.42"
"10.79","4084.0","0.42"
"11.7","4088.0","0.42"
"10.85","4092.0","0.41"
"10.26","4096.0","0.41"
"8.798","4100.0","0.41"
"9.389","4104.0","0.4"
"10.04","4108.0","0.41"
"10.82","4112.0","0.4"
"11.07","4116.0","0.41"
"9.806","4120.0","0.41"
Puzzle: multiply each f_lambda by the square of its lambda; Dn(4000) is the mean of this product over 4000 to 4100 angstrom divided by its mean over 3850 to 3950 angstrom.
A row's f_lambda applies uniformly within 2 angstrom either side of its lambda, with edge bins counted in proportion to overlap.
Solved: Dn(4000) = 1.87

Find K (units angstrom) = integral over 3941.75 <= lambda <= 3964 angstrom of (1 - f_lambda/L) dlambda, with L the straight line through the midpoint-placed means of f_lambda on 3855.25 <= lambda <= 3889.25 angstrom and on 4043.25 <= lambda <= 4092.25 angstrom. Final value 1.3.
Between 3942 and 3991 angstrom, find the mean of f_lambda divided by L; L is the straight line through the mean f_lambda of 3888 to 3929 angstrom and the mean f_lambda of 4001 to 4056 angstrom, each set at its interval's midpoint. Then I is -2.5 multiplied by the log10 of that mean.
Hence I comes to 0.221 mag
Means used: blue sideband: 6.95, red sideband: 10.6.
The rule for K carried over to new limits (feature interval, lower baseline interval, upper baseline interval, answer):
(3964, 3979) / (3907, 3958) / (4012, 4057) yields 5.4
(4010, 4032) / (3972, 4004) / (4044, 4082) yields -2.7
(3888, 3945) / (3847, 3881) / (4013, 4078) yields 5.8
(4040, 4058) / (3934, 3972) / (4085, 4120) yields -4.1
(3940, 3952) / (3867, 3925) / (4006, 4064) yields 1.8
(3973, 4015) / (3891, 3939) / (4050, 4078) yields -4.2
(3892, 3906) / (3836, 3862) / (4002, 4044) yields -0.7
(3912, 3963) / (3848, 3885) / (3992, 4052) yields 8.9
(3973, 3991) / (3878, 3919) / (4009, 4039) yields 1.4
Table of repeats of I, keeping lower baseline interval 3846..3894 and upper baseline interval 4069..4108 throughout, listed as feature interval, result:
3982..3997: -0.160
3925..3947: 0.383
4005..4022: -0.232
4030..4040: -0.075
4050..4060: -0.114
